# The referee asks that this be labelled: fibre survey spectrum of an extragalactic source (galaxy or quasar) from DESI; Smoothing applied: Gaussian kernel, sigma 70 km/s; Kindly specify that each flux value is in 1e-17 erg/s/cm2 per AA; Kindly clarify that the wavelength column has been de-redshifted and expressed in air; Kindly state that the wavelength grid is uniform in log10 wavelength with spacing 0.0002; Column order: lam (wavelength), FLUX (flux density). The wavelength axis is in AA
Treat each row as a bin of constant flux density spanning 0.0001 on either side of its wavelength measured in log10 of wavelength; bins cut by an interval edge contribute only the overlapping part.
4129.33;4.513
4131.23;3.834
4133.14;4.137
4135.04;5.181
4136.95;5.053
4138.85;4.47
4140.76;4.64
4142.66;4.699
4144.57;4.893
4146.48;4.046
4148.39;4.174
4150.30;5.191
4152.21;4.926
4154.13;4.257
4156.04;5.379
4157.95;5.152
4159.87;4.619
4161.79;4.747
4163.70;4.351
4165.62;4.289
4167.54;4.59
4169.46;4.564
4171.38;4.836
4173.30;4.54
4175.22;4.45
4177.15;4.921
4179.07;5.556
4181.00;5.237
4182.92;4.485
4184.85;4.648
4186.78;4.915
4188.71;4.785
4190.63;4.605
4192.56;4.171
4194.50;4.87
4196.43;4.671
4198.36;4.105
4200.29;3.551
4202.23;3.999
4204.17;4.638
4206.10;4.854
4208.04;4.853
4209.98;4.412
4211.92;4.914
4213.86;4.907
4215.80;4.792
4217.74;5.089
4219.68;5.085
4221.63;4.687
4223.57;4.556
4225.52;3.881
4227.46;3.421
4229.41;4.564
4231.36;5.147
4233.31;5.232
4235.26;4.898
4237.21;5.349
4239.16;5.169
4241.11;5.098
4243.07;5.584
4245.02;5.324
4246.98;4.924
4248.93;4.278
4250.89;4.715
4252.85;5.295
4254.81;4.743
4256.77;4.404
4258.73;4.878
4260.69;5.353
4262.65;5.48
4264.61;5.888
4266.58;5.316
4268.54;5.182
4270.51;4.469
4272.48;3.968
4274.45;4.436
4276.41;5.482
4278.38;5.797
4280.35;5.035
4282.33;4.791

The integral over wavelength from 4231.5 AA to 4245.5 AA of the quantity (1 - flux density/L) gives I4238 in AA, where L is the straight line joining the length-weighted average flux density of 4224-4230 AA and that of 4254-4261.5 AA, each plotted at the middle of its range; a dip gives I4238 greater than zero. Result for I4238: -3.0 AA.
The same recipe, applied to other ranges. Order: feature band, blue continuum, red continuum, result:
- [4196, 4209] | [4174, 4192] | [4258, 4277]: 1.3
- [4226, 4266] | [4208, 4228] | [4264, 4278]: -1.4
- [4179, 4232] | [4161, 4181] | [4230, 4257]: 2.8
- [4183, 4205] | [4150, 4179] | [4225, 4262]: 1.5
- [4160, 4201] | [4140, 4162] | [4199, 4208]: -1.1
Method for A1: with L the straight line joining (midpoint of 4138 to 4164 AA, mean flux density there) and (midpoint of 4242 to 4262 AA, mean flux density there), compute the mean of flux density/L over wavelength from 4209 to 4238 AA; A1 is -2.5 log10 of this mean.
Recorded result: 0.04 mag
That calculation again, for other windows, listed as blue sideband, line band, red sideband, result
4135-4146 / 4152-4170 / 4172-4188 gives 0.03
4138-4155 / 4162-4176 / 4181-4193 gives 0.02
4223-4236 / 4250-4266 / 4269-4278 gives -0.10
